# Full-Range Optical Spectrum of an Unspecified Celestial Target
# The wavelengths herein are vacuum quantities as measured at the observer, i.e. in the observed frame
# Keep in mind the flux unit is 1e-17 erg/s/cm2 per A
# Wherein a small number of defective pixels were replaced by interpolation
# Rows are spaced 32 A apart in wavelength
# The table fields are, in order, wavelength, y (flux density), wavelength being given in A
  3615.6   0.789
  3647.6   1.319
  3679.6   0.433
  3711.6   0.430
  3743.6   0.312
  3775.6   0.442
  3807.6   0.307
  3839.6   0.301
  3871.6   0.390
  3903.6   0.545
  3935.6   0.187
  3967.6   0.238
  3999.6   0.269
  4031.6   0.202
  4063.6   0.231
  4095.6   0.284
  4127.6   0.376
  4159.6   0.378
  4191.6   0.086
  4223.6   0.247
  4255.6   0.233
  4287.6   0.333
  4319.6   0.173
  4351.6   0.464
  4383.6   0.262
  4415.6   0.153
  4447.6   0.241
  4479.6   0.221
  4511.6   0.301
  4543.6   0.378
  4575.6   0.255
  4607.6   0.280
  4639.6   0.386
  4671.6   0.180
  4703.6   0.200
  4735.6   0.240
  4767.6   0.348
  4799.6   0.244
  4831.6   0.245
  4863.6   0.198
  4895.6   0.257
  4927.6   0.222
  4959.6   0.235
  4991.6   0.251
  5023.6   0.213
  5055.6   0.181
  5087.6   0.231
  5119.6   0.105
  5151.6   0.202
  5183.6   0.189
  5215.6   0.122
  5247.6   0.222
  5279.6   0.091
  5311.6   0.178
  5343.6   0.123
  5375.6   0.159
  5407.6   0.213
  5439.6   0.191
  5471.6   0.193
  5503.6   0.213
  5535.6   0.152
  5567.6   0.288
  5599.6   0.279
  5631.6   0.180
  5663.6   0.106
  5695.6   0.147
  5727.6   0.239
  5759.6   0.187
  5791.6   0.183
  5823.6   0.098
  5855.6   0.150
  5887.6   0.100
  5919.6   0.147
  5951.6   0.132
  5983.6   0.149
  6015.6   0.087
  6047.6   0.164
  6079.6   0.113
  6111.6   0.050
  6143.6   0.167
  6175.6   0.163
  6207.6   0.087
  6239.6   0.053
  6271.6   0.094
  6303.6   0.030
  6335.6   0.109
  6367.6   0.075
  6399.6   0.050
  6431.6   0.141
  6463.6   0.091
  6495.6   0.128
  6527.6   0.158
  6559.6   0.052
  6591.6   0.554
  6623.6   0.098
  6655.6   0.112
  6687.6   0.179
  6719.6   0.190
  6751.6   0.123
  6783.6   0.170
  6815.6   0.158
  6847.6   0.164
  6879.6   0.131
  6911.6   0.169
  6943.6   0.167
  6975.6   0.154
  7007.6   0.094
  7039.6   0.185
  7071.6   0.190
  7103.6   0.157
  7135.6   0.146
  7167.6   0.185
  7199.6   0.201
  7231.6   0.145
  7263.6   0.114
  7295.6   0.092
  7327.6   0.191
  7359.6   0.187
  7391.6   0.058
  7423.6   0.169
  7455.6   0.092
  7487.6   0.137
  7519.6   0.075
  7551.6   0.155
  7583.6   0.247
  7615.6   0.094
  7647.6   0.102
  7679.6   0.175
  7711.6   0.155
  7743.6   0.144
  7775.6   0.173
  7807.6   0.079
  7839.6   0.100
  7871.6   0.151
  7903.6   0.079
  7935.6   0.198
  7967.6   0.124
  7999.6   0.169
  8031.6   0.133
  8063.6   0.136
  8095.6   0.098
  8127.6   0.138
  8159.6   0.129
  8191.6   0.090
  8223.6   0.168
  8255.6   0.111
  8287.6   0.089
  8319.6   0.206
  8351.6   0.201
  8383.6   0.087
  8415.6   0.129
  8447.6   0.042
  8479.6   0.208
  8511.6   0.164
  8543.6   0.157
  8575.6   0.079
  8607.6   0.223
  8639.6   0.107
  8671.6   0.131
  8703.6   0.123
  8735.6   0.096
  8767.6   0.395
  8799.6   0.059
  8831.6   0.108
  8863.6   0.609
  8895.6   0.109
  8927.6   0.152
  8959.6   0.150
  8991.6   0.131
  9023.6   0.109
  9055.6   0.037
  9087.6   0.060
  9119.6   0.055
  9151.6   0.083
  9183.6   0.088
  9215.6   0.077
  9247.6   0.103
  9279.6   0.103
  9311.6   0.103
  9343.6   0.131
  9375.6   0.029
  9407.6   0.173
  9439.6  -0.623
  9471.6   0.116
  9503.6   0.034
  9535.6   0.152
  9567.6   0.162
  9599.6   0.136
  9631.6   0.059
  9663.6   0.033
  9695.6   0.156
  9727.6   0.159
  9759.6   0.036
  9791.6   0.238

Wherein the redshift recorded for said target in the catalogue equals 0.769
